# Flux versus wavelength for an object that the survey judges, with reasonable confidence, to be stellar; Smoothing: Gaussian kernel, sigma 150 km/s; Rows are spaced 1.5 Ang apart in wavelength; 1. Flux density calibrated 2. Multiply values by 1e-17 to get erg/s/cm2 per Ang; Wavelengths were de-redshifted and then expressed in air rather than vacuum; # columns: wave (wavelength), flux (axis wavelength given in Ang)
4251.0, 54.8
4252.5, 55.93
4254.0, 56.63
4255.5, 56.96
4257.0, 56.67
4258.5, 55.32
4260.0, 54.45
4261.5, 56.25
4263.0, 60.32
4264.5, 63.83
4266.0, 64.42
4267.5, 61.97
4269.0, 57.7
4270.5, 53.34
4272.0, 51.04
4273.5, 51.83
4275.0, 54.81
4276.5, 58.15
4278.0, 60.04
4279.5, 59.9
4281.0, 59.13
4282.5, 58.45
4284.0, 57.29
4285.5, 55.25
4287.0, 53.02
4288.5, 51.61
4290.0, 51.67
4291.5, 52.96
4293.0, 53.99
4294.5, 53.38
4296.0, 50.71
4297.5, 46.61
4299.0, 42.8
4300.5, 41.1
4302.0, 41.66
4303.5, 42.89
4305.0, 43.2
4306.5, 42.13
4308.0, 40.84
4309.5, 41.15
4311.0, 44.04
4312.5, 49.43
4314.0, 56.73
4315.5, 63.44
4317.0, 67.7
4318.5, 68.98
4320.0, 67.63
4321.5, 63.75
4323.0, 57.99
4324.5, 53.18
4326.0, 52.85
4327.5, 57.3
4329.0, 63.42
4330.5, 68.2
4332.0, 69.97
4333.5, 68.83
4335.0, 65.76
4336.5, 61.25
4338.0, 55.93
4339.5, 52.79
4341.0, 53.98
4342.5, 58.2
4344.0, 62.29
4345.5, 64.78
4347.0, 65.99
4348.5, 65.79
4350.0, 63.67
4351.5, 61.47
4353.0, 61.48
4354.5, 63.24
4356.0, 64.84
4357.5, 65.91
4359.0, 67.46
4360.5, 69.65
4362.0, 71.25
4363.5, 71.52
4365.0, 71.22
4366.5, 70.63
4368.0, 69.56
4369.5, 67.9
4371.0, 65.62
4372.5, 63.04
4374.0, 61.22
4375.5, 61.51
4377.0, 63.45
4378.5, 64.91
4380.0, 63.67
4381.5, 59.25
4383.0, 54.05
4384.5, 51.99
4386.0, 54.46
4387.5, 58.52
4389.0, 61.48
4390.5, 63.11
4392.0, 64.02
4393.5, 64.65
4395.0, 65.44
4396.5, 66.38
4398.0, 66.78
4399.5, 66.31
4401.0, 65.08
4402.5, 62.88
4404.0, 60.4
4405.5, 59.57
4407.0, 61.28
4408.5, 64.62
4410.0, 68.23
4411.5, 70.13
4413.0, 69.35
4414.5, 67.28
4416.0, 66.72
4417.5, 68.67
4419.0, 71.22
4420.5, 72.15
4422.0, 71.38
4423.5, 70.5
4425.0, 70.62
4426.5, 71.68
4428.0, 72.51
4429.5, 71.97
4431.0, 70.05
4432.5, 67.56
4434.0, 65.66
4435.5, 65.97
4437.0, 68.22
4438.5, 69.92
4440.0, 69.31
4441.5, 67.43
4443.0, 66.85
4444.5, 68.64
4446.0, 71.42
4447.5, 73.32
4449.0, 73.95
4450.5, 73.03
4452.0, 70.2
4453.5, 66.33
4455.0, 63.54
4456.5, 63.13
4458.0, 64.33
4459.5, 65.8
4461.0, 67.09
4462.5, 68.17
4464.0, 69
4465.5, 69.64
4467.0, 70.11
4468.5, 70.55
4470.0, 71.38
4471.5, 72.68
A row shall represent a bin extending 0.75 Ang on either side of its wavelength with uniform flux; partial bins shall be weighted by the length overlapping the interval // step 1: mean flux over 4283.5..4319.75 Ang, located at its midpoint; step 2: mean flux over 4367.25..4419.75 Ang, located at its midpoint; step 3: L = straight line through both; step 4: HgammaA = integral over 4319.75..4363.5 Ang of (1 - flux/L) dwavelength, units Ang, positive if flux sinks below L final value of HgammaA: -5.0 Ang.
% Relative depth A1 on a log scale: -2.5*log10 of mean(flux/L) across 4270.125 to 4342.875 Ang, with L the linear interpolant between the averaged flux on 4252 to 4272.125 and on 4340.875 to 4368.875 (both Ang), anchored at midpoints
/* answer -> 0.12 mag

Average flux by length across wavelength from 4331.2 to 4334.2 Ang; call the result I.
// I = 69.4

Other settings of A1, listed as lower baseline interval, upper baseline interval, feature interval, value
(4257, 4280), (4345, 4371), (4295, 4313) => 0.360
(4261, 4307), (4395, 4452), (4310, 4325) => -0.040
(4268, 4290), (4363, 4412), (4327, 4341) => -0.044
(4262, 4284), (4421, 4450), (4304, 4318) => 0.214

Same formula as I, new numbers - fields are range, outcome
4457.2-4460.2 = 65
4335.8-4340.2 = 56.6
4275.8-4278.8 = 59.1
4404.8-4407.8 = 60.5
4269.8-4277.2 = 53.8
